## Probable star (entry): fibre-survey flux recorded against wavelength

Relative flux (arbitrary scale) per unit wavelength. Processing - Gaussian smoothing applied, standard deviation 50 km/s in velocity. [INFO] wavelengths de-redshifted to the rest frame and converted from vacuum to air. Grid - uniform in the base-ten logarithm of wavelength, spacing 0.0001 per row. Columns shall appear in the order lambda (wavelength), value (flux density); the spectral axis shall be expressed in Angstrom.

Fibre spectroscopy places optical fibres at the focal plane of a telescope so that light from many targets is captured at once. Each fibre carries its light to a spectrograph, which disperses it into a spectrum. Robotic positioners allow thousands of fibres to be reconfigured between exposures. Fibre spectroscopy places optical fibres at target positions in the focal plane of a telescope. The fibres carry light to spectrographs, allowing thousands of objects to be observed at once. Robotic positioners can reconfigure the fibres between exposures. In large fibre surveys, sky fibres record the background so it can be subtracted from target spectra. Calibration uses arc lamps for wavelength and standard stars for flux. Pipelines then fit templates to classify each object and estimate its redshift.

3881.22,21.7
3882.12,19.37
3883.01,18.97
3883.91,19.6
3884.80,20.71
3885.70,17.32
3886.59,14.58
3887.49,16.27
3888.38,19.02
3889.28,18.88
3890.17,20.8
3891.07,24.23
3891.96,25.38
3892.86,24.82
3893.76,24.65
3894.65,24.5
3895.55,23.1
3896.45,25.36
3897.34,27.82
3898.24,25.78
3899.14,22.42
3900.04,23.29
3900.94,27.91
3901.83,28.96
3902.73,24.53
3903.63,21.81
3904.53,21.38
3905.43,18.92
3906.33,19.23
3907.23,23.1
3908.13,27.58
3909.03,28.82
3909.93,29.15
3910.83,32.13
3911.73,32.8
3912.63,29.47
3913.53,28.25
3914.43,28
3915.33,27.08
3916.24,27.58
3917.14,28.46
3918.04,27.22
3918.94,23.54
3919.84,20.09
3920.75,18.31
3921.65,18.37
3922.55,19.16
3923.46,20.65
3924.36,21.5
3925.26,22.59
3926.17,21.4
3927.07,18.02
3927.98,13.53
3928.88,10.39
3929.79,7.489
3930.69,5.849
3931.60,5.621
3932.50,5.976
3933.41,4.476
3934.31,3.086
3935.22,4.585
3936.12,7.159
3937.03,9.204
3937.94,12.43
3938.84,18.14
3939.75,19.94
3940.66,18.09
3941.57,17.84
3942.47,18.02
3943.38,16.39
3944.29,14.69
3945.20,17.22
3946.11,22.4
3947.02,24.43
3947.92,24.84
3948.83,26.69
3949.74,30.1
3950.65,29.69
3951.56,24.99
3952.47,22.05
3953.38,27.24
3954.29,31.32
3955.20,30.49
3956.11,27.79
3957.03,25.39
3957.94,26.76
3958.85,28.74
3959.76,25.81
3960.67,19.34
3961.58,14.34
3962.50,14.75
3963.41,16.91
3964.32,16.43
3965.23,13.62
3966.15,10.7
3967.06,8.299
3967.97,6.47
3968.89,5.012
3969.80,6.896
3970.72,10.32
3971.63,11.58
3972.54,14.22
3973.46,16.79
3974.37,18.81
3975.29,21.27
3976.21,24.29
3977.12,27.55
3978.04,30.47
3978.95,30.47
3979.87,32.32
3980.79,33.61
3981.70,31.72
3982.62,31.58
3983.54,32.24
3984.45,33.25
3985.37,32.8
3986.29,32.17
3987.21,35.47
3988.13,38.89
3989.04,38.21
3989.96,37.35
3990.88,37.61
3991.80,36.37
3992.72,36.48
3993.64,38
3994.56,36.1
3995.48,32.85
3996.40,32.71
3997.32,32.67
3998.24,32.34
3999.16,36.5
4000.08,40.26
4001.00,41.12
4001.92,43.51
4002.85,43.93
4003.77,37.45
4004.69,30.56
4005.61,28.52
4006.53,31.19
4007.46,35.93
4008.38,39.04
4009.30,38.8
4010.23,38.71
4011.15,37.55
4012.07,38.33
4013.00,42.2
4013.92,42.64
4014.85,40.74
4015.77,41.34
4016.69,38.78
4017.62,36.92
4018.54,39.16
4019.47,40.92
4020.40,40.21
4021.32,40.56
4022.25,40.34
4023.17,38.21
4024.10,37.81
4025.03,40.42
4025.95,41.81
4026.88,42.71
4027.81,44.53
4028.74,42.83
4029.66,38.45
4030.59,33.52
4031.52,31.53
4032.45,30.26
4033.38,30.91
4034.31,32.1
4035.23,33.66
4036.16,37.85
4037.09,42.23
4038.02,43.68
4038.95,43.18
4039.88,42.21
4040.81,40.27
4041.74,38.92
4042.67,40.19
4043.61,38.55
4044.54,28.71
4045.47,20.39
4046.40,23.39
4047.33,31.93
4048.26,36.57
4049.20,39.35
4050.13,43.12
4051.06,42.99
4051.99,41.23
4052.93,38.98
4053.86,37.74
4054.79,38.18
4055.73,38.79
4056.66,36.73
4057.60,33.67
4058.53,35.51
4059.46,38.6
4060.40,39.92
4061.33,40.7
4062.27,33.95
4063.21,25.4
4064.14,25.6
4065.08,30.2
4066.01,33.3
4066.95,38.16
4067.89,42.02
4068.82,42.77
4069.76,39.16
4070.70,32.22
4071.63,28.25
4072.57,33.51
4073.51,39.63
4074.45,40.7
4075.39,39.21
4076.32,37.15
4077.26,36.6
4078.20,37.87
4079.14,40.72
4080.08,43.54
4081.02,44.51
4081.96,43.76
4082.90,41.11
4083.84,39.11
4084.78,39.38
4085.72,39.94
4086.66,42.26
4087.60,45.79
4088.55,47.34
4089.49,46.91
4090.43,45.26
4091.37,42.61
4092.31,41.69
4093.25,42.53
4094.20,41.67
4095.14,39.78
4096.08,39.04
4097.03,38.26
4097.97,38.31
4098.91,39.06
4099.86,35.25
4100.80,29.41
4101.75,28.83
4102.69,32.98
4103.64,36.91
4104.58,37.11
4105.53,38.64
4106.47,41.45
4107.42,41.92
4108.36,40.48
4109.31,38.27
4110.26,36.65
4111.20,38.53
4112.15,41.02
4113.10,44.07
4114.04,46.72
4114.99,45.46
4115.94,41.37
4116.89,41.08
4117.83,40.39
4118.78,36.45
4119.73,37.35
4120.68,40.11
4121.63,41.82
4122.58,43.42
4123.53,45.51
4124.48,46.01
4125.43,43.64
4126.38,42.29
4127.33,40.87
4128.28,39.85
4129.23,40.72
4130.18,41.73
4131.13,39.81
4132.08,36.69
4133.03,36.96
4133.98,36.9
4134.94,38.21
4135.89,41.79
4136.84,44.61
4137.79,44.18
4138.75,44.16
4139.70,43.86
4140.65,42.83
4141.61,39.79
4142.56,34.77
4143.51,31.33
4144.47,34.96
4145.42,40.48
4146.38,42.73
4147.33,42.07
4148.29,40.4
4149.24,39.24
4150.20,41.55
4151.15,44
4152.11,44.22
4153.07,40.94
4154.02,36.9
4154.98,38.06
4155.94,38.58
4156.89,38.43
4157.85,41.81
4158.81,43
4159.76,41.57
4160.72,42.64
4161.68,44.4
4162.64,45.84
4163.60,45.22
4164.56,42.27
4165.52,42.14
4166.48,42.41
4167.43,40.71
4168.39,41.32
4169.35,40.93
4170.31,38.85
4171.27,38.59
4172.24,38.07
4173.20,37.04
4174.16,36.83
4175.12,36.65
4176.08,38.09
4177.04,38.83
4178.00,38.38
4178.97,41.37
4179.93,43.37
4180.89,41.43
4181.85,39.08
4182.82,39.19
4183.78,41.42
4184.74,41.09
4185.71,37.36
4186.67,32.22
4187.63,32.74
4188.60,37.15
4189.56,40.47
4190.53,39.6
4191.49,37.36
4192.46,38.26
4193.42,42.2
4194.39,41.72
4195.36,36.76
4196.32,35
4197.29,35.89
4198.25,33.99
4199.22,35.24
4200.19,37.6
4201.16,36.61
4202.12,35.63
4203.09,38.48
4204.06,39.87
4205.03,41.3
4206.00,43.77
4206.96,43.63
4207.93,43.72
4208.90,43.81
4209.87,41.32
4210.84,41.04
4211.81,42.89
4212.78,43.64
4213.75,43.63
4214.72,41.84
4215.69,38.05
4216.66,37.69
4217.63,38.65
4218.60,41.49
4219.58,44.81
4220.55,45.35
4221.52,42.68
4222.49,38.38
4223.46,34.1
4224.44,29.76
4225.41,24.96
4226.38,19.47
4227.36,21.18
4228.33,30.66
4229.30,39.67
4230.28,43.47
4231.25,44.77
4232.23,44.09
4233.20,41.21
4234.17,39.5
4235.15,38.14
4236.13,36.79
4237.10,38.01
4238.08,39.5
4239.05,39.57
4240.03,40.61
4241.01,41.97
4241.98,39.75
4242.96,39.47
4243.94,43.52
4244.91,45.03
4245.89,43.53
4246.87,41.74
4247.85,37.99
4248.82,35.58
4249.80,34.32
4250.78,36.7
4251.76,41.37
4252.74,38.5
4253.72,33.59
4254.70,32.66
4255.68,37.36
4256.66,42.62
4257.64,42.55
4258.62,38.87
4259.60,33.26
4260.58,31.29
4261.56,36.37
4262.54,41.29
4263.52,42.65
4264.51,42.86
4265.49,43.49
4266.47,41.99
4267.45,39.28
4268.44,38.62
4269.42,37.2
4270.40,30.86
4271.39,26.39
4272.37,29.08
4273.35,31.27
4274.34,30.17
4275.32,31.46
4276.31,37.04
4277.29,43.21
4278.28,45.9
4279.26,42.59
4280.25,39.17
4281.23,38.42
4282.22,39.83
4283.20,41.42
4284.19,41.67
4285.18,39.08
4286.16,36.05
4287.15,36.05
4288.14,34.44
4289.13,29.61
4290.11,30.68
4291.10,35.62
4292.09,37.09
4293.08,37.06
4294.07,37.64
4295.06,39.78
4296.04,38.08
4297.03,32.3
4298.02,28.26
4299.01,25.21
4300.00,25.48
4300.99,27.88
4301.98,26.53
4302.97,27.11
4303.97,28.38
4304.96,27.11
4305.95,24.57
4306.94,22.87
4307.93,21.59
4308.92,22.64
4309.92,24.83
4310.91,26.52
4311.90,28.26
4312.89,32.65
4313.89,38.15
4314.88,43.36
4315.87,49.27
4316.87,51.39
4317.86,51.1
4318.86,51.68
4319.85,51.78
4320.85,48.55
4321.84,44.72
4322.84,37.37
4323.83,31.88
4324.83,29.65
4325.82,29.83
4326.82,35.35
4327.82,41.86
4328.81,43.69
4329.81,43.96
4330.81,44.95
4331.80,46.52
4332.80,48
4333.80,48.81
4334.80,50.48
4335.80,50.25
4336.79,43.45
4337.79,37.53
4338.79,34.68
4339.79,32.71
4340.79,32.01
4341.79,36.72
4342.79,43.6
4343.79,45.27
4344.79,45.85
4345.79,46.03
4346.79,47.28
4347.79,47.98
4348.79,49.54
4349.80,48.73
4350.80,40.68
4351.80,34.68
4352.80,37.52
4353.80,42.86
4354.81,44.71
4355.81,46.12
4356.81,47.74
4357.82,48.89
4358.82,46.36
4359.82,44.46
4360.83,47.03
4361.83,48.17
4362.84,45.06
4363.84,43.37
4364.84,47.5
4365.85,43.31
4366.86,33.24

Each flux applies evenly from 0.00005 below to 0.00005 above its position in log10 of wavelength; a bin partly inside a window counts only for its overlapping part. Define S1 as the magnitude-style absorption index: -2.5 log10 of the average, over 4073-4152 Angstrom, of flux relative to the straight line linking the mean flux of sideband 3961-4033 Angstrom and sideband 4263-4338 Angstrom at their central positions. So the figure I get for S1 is -0.20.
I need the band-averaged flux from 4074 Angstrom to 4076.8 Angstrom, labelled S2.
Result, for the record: 39.1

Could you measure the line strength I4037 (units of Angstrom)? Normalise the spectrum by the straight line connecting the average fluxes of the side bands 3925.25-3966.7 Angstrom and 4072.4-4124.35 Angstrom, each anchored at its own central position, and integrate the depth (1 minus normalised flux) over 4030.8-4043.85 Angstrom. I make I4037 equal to -2.5 Angstrom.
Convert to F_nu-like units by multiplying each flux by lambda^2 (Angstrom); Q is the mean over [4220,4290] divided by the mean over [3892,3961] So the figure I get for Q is 2.05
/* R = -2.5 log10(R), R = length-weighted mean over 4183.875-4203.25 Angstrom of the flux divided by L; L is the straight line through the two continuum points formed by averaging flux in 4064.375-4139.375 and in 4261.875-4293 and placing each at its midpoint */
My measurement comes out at 0.03 mag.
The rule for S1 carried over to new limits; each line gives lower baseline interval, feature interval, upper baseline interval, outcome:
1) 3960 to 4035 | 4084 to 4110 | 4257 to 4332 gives -0.19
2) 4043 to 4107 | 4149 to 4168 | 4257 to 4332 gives -0.13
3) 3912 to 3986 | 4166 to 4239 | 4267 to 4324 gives -0.23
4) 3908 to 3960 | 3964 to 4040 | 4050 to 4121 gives -0.13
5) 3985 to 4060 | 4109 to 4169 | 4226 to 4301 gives -0.11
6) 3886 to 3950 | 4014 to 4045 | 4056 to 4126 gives -0.19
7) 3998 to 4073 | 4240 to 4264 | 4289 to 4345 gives -0.05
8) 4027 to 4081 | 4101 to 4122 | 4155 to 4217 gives -0.03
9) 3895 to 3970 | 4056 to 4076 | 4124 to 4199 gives -0.13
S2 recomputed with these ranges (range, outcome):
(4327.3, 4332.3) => 44.2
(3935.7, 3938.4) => 9.67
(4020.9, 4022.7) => 40.4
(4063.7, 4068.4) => 34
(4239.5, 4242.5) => 40.7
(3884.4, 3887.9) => 17.2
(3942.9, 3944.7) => 15.6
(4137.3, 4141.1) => 43.8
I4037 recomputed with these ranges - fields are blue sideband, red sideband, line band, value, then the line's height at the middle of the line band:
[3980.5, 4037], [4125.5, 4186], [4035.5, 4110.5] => 0.7 Angstrom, 38.5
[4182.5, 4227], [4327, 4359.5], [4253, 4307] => 7.9 Angstrom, 41.3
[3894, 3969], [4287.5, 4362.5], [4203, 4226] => -4.5 Angstrom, 33.6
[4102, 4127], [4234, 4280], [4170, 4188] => 0.5 Angstrom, 39.5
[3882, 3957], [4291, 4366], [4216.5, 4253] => -3.2 Angstrom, 35.2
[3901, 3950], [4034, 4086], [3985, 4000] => -3.7 Angstrom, 28.5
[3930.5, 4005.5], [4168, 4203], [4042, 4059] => -3.7 Angstrom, 29.4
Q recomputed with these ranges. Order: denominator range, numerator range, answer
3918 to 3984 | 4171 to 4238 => 2.29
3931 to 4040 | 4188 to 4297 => 1.50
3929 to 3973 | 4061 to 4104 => 2.45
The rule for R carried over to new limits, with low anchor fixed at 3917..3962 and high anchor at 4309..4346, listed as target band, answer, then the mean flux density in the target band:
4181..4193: -0.16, 38.1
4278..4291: 0.02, 37.9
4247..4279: 0.00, 37.2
